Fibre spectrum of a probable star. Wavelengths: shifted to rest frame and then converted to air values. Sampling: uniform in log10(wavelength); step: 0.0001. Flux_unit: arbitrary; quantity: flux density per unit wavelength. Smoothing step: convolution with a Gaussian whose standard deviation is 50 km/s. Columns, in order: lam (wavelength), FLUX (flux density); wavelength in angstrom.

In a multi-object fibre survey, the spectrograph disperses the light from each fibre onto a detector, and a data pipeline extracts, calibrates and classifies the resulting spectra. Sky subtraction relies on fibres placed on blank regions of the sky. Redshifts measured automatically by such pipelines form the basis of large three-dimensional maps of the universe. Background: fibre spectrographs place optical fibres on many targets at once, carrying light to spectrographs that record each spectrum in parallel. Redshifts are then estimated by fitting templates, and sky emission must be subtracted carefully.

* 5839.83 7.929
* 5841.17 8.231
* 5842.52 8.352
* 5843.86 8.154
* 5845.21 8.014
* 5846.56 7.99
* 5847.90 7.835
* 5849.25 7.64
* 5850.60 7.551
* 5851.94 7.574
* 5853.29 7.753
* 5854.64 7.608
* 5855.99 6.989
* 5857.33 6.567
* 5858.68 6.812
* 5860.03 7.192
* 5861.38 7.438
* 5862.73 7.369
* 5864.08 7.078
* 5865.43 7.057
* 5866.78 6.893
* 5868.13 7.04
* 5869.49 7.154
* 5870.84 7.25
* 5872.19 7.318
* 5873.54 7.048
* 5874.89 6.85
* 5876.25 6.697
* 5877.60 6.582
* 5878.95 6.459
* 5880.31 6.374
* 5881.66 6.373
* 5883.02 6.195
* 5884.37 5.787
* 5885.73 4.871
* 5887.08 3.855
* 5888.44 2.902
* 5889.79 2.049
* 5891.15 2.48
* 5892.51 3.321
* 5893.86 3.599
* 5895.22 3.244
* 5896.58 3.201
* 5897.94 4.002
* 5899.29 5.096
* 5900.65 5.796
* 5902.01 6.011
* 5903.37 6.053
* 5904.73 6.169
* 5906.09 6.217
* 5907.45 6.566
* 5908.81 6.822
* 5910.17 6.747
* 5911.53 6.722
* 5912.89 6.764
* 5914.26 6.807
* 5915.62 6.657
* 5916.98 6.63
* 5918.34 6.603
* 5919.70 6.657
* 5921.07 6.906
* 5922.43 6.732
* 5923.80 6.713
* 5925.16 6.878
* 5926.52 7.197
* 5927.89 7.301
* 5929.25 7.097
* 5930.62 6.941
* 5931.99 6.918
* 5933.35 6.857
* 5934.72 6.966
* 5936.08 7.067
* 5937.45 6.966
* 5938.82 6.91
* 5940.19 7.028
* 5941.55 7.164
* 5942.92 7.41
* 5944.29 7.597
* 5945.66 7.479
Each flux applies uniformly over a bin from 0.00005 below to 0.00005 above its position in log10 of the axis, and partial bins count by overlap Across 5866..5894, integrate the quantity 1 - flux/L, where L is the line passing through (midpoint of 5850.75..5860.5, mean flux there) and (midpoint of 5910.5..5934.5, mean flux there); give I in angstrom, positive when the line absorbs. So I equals 5.9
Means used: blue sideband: 7.24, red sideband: 6.85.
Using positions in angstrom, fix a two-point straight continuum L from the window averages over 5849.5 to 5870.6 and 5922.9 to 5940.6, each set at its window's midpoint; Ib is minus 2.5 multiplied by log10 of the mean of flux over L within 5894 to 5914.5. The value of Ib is 0.24 mag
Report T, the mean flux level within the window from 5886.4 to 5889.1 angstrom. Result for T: 3.39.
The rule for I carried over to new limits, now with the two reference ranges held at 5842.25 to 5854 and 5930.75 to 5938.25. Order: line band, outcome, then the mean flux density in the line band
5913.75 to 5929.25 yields 0.54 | 6.84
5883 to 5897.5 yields 7.34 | 3.67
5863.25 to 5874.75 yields 0.81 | 7.1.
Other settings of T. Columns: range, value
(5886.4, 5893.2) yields 2.93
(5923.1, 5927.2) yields 6.93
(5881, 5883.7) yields 6.28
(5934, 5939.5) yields 6.97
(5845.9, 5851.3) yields 7.76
